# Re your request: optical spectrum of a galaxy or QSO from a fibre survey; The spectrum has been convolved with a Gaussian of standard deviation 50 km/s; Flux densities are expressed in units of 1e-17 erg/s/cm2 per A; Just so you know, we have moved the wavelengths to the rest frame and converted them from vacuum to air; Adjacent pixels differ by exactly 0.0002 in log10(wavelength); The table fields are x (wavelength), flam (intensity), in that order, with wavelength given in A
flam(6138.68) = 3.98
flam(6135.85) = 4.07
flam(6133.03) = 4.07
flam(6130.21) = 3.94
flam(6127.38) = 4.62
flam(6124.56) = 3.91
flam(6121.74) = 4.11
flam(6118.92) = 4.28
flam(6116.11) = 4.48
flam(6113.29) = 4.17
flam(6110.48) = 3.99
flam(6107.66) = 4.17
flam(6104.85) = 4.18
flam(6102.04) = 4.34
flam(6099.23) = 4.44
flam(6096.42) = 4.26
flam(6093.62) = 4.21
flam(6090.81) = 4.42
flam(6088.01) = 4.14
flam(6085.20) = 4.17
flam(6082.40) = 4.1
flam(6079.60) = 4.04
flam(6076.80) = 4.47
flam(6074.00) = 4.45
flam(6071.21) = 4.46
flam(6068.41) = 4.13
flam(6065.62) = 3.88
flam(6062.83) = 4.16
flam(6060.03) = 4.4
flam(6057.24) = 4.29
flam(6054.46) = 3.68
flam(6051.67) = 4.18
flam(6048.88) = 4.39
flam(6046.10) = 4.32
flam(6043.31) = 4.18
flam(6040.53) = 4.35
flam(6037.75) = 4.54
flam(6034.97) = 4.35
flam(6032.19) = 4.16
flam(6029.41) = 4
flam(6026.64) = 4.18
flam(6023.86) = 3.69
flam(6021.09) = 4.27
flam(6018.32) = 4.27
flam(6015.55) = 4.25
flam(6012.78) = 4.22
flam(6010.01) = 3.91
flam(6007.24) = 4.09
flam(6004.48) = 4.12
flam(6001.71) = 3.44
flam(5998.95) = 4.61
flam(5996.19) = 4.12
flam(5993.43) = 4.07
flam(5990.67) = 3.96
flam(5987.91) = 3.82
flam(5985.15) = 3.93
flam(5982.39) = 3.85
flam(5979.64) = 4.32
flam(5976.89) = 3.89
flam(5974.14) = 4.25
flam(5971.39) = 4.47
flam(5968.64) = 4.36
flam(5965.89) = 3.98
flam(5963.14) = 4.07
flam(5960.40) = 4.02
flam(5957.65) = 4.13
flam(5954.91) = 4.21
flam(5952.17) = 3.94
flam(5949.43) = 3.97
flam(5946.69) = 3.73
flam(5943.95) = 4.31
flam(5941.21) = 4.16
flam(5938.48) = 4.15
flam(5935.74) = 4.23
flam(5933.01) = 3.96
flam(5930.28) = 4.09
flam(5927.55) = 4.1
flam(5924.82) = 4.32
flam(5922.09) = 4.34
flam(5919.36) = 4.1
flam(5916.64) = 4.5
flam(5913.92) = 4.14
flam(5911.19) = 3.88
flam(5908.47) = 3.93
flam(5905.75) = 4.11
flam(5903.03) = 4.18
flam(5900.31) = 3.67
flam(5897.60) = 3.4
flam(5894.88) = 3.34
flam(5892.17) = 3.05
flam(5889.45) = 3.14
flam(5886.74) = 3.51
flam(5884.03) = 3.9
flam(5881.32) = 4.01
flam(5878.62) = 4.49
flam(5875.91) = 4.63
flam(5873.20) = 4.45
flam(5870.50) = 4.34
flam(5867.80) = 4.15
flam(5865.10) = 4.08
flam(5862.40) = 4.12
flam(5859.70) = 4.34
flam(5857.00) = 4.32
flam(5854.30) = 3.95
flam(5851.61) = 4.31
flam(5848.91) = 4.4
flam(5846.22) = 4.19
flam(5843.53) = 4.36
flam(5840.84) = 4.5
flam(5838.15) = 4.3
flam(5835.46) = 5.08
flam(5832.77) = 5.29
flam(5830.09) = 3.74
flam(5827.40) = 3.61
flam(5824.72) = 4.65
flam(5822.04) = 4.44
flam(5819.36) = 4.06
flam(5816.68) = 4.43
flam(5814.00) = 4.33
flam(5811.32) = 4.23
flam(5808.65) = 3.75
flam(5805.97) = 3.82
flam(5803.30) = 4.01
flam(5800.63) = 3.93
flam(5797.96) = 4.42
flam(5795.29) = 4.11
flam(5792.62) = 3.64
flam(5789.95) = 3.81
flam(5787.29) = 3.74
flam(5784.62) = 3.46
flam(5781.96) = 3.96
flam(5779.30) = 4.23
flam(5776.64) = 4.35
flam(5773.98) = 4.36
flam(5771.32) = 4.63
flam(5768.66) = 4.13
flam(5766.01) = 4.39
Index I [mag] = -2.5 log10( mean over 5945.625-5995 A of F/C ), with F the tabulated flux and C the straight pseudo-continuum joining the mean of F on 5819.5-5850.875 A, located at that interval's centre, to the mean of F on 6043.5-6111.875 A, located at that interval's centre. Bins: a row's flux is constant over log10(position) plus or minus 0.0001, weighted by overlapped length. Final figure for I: 0.063 mag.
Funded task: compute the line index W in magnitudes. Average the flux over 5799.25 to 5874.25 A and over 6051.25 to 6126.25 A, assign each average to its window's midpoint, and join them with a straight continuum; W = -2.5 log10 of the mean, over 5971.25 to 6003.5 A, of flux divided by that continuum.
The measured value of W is 0.05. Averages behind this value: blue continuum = 4.26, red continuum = 4.21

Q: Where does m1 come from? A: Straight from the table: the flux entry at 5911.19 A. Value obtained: 3.88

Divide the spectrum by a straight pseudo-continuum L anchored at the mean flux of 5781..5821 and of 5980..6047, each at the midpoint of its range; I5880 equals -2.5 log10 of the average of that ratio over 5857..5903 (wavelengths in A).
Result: 0.03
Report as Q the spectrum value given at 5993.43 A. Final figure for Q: 4.07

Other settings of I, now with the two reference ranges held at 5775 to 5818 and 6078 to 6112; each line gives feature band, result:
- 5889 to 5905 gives 0.165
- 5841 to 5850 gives -0.076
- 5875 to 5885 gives -0.049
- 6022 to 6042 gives -0.005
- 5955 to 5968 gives 0.010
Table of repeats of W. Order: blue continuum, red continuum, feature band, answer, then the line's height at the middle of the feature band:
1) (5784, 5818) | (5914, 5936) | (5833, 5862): -0.086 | 4.07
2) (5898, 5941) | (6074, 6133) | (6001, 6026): 0.030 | 4.16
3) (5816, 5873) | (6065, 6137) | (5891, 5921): 0.117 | 4.29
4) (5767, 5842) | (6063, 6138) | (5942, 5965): 0.039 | 4.19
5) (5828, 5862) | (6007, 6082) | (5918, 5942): 0.035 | 4.3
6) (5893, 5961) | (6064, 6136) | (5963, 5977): -0.034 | 4.08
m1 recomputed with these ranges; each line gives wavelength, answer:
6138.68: 3.98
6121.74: 4.11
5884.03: 3.9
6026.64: 4.18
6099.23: 4.44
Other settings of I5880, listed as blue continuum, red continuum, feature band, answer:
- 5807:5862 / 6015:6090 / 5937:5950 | 0.05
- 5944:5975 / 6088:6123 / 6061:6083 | 0.00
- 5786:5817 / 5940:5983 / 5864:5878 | -0.08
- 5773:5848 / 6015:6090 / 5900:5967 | 0.02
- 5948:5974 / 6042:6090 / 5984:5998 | 0.04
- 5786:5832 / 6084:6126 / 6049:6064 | 0.01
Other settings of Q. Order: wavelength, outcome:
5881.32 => 4.01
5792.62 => 3.64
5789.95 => 3.81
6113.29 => 4.17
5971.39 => 4.47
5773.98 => 4.36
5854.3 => 3.95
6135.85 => 4.07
